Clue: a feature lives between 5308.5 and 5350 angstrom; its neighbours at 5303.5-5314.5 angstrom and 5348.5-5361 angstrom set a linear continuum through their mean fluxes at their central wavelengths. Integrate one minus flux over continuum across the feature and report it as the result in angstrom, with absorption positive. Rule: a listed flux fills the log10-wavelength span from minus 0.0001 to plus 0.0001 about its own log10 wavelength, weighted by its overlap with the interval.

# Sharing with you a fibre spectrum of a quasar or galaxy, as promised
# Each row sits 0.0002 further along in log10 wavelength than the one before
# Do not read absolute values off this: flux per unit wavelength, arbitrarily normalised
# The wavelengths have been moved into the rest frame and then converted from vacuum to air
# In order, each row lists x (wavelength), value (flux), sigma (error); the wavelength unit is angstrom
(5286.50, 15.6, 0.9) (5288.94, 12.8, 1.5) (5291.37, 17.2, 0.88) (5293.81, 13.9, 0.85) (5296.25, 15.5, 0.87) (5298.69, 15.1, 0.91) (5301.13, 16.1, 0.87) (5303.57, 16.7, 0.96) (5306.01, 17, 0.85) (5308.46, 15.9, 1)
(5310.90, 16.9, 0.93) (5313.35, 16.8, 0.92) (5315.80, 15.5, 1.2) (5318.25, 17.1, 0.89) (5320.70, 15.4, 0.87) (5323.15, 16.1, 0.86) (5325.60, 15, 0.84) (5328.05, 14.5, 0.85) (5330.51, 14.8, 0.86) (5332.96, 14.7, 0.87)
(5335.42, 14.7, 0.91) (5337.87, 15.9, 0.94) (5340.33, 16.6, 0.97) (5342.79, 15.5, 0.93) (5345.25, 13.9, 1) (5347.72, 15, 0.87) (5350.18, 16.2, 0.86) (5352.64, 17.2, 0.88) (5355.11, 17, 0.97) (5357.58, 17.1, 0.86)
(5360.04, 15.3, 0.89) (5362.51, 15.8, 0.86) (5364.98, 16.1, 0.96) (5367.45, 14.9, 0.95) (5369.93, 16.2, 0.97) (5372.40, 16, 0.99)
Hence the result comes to 2.63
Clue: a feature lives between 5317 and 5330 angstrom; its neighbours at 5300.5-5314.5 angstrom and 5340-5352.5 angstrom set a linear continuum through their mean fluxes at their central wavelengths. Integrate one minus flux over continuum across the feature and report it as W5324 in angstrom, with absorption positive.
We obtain 0.46 angstrom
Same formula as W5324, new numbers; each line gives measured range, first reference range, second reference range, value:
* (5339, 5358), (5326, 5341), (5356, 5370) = -0.59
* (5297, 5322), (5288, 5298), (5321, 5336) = -2.13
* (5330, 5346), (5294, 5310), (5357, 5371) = 0.67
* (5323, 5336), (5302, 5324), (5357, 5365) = 1.09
